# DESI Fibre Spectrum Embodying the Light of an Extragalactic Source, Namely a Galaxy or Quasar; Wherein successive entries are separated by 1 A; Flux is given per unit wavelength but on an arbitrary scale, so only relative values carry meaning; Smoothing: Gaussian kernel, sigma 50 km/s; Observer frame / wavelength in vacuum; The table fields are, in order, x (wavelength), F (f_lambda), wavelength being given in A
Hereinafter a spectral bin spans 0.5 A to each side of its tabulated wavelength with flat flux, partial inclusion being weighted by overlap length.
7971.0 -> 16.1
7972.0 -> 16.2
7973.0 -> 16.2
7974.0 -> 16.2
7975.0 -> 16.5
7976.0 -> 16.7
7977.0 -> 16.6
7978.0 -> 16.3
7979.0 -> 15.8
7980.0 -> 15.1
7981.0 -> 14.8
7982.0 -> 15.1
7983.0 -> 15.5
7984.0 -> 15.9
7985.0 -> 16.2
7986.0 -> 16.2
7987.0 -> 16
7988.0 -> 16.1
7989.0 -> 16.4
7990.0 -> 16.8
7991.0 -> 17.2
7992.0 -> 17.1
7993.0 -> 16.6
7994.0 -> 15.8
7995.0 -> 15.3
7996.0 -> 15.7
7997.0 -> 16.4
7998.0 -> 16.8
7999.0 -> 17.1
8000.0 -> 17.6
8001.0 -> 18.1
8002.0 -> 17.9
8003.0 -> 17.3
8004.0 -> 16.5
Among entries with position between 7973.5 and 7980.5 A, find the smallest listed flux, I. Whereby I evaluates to 15.1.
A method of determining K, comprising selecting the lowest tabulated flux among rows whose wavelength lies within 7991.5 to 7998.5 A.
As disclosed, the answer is 15.3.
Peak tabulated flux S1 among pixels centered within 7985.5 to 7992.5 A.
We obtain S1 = 17.2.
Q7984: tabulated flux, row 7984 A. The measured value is 15.9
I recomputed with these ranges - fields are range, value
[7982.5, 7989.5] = 15.5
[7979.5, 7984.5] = 14.8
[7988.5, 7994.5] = 15.8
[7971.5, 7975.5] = 16.2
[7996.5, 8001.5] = 16.4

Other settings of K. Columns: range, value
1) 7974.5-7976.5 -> 16.5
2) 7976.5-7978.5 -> 16.3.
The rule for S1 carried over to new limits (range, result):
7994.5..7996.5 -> 15.7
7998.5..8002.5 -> 18.1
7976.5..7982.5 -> 16.6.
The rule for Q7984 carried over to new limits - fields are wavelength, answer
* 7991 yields 17.2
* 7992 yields 17.1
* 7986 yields 16.2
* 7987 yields 16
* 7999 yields 17.1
